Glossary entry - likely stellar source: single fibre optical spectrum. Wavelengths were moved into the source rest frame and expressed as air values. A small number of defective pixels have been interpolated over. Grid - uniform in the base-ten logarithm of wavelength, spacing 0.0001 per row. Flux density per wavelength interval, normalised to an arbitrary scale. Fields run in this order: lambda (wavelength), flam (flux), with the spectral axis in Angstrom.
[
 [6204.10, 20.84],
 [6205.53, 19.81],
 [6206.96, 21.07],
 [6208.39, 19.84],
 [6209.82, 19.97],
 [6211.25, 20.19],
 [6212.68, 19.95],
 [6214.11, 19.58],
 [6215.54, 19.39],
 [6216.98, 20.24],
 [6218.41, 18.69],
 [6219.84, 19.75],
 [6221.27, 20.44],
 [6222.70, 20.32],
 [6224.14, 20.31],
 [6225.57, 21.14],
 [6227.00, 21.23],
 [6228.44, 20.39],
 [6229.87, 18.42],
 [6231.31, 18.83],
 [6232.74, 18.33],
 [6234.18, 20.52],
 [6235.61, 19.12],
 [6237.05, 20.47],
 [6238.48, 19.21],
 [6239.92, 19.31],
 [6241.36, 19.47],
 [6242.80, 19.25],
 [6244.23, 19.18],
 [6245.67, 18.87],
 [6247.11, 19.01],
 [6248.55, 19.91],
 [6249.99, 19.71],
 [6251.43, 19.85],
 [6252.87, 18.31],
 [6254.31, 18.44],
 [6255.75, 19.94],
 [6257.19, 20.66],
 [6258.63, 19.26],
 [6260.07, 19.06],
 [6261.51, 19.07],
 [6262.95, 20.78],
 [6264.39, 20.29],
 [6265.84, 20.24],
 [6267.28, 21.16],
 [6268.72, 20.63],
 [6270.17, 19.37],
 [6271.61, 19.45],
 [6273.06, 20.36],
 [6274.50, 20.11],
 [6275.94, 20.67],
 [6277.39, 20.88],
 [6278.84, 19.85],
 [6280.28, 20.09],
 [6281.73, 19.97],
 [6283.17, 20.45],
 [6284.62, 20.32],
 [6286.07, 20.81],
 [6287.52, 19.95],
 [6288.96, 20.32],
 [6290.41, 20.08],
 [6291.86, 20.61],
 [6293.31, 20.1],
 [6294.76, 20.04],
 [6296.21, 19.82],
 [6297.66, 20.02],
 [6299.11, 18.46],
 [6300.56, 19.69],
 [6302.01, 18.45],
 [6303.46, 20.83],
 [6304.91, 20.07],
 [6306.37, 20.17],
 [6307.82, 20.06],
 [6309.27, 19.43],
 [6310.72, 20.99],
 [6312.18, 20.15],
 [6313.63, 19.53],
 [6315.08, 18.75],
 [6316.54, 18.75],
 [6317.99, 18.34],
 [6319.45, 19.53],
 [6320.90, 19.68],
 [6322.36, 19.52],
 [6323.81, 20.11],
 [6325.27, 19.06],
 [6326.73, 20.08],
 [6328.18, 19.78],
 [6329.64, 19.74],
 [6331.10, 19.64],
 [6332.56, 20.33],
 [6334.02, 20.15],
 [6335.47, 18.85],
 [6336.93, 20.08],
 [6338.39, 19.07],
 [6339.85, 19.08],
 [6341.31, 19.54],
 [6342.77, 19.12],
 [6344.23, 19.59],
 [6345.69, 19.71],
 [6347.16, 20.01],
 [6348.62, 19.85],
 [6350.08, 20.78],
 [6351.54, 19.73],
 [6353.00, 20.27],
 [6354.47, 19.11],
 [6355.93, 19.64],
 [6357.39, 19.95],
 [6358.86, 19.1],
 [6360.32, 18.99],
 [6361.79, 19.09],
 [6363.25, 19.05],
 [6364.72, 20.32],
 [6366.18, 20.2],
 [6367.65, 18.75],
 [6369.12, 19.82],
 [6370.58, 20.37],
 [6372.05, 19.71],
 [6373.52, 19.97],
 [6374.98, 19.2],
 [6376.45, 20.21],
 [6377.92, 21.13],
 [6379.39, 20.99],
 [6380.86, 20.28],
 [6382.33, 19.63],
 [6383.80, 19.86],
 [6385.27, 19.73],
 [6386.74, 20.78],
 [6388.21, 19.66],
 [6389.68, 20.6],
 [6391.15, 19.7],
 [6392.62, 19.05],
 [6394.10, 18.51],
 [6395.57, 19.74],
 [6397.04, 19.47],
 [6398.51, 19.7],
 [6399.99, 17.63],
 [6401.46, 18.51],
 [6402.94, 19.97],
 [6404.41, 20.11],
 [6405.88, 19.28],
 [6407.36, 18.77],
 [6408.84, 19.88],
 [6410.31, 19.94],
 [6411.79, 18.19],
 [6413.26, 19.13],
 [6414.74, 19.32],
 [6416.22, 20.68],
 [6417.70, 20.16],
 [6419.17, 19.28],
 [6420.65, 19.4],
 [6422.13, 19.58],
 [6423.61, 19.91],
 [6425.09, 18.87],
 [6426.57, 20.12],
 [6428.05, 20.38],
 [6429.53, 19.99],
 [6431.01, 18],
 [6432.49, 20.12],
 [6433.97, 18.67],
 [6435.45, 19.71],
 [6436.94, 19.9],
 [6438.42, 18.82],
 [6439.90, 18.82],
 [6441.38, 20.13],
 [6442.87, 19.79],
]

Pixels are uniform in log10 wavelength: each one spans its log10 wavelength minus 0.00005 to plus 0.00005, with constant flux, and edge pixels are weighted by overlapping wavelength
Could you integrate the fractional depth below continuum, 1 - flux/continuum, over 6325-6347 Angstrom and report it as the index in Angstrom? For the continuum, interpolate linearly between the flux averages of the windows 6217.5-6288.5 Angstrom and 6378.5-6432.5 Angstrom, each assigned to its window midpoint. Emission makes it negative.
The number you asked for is 0.1 Angstrom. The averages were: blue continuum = 19.8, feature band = 19.6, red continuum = 19.6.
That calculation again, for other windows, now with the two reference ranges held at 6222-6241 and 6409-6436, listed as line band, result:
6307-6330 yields 0.1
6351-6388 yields -0.4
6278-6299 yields -0.4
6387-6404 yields 0.2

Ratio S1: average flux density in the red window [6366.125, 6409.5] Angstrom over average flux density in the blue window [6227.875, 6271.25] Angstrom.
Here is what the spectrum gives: 1.0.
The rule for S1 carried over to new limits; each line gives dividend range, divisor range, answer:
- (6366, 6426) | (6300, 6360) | 1.00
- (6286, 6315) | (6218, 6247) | 1.01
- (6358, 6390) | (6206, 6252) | 1.01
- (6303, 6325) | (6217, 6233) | 0.99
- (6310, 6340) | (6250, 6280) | 0.98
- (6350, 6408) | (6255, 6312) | 0.98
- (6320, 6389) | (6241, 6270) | 1.01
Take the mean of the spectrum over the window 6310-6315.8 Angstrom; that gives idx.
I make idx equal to 19.9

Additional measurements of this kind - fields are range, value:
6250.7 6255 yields 18.9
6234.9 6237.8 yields 19.8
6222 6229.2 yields 20.7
